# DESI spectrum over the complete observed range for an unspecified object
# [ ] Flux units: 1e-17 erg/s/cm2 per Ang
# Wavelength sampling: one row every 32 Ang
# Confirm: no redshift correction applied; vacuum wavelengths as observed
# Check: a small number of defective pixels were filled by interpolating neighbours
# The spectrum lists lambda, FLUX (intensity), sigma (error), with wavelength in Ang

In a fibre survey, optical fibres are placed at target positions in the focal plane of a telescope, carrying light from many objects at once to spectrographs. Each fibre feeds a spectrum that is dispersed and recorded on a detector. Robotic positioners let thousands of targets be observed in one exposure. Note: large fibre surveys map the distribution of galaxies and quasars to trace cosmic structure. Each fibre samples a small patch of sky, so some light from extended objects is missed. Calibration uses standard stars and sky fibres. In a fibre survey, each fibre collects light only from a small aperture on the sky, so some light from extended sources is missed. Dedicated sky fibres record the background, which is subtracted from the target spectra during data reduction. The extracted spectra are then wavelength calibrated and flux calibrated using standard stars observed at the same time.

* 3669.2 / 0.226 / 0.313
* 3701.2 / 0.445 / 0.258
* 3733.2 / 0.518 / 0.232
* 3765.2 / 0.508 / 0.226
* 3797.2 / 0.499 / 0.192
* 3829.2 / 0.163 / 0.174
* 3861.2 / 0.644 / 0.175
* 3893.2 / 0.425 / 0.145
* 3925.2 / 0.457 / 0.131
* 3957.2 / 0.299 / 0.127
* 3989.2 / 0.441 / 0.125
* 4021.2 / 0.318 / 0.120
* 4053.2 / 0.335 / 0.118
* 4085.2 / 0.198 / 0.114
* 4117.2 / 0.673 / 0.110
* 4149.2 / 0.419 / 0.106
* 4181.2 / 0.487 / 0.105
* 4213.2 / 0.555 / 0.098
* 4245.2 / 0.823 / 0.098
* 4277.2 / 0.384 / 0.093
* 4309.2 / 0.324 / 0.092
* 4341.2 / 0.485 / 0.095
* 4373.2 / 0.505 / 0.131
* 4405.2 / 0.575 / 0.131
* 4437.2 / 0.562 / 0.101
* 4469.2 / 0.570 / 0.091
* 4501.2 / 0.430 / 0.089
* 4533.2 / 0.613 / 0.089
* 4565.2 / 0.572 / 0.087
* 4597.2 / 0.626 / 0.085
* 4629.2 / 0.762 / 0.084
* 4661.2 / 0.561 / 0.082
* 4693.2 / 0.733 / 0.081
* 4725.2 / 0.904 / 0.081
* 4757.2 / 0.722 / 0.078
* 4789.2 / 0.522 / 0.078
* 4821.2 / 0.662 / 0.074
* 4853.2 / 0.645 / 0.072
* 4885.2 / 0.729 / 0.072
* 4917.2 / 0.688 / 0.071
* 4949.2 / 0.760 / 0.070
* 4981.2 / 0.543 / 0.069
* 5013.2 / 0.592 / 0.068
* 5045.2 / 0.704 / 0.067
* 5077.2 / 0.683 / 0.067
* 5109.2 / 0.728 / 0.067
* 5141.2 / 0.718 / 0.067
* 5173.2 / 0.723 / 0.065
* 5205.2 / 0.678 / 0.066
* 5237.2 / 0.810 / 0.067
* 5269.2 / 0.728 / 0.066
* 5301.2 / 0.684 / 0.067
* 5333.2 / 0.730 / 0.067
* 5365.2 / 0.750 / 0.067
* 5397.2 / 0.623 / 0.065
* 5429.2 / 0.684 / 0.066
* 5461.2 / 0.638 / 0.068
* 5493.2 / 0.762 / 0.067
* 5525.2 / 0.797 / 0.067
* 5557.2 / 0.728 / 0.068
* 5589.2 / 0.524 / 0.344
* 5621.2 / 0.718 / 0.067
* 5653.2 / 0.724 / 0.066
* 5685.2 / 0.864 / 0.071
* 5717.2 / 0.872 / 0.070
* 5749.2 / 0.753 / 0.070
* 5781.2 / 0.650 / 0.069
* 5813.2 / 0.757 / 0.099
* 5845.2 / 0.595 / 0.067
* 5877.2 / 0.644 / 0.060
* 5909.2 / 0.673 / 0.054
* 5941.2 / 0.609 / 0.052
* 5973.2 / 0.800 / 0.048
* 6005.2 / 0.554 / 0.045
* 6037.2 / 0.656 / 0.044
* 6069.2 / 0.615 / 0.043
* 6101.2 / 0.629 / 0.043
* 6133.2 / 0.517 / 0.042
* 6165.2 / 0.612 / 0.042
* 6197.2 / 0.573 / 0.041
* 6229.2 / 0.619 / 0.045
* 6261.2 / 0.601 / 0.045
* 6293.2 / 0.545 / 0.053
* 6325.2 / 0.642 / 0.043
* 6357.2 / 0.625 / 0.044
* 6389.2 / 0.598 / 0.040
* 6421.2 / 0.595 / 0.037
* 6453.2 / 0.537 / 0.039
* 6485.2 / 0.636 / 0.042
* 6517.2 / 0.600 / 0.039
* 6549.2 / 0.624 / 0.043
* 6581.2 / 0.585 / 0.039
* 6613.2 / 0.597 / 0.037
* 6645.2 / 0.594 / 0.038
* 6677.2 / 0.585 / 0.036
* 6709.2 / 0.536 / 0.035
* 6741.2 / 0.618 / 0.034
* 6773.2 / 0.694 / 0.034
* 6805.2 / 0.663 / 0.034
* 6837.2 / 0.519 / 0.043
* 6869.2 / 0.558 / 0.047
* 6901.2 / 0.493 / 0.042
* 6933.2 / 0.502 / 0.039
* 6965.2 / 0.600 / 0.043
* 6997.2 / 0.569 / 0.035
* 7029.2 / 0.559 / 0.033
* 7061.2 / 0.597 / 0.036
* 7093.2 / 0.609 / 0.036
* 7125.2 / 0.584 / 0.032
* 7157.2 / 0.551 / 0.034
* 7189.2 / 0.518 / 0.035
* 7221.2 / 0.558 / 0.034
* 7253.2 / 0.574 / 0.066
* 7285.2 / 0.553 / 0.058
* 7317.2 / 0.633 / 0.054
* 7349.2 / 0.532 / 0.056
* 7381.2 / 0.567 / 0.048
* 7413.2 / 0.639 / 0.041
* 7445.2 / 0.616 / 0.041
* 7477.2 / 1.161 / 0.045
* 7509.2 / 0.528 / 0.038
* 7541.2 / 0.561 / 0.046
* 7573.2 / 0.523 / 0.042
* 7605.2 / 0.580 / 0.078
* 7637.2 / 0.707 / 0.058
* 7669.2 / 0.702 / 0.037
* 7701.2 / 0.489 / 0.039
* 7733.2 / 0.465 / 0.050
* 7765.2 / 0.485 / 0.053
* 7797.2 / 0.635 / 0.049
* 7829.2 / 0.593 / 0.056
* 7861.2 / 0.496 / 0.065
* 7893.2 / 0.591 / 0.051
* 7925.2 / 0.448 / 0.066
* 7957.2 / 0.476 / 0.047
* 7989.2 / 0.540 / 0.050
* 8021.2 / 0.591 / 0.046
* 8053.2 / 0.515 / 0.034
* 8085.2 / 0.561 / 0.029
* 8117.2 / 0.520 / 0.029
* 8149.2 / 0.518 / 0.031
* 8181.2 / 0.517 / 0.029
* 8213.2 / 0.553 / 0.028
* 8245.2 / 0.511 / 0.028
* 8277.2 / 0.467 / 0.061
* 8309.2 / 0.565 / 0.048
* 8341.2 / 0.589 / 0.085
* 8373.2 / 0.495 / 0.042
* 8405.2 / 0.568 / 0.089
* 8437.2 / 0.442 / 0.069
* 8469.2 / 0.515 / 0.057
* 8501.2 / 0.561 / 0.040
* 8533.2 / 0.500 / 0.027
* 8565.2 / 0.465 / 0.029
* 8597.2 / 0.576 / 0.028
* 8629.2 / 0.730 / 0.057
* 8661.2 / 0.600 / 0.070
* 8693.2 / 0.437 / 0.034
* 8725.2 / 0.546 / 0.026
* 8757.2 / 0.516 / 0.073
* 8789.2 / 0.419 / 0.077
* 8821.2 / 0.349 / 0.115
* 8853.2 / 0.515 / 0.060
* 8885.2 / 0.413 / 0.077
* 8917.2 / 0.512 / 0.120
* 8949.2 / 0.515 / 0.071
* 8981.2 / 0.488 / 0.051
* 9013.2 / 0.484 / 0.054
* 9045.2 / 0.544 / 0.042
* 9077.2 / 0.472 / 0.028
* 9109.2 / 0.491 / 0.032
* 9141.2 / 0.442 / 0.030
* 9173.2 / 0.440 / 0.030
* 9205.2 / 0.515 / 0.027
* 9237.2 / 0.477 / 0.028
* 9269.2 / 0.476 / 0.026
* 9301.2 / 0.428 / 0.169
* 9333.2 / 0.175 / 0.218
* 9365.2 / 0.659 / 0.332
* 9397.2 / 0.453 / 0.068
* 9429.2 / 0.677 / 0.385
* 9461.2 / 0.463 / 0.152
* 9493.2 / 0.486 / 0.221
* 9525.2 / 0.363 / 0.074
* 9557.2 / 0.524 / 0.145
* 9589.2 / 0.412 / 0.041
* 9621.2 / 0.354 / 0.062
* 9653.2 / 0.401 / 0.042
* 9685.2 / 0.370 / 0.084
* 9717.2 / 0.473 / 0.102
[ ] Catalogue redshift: 0.14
